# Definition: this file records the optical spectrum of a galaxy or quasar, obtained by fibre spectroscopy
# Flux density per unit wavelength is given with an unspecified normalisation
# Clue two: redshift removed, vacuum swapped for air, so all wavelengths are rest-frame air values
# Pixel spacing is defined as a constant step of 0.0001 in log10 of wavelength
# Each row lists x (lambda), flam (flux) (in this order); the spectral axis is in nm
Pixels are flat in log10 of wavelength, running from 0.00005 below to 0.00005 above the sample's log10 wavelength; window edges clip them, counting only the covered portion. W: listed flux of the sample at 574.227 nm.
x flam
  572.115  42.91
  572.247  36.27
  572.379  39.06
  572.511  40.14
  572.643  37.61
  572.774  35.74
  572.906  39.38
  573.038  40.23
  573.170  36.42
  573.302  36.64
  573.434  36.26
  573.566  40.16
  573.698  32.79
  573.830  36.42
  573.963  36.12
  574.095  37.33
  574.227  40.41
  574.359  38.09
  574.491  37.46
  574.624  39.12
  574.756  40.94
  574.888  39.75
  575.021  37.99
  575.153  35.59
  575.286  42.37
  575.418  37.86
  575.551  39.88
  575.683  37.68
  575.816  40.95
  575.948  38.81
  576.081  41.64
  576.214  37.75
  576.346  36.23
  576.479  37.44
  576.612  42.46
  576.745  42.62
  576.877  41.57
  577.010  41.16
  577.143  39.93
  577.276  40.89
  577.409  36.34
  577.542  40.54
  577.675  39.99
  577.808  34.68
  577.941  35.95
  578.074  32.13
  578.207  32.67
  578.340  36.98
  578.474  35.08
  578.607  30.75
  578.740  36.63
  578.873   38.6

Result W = 40.41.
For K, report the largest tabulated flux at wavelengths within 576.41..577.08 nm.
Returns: 42.62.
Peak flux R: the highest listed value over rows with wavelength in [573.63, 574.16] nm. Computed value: 37.33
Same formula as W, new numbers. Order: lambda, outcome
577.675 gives 39.99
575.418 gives 37.86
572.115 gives 42.91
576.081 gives 41.64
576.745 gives 42.62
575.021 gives 37.99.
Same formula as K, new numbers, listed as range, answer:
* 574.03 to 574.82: 40.94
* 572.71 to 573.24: 40.23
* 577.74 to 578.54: 36.98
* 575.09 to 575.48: 42.37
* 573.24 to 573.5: 36.64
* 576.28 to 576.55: 37.44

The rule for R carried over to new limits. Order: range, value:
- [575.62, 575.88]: 40.95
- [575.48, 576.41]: 41.64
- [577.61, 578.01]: 39.99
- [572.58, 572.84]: 37.61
